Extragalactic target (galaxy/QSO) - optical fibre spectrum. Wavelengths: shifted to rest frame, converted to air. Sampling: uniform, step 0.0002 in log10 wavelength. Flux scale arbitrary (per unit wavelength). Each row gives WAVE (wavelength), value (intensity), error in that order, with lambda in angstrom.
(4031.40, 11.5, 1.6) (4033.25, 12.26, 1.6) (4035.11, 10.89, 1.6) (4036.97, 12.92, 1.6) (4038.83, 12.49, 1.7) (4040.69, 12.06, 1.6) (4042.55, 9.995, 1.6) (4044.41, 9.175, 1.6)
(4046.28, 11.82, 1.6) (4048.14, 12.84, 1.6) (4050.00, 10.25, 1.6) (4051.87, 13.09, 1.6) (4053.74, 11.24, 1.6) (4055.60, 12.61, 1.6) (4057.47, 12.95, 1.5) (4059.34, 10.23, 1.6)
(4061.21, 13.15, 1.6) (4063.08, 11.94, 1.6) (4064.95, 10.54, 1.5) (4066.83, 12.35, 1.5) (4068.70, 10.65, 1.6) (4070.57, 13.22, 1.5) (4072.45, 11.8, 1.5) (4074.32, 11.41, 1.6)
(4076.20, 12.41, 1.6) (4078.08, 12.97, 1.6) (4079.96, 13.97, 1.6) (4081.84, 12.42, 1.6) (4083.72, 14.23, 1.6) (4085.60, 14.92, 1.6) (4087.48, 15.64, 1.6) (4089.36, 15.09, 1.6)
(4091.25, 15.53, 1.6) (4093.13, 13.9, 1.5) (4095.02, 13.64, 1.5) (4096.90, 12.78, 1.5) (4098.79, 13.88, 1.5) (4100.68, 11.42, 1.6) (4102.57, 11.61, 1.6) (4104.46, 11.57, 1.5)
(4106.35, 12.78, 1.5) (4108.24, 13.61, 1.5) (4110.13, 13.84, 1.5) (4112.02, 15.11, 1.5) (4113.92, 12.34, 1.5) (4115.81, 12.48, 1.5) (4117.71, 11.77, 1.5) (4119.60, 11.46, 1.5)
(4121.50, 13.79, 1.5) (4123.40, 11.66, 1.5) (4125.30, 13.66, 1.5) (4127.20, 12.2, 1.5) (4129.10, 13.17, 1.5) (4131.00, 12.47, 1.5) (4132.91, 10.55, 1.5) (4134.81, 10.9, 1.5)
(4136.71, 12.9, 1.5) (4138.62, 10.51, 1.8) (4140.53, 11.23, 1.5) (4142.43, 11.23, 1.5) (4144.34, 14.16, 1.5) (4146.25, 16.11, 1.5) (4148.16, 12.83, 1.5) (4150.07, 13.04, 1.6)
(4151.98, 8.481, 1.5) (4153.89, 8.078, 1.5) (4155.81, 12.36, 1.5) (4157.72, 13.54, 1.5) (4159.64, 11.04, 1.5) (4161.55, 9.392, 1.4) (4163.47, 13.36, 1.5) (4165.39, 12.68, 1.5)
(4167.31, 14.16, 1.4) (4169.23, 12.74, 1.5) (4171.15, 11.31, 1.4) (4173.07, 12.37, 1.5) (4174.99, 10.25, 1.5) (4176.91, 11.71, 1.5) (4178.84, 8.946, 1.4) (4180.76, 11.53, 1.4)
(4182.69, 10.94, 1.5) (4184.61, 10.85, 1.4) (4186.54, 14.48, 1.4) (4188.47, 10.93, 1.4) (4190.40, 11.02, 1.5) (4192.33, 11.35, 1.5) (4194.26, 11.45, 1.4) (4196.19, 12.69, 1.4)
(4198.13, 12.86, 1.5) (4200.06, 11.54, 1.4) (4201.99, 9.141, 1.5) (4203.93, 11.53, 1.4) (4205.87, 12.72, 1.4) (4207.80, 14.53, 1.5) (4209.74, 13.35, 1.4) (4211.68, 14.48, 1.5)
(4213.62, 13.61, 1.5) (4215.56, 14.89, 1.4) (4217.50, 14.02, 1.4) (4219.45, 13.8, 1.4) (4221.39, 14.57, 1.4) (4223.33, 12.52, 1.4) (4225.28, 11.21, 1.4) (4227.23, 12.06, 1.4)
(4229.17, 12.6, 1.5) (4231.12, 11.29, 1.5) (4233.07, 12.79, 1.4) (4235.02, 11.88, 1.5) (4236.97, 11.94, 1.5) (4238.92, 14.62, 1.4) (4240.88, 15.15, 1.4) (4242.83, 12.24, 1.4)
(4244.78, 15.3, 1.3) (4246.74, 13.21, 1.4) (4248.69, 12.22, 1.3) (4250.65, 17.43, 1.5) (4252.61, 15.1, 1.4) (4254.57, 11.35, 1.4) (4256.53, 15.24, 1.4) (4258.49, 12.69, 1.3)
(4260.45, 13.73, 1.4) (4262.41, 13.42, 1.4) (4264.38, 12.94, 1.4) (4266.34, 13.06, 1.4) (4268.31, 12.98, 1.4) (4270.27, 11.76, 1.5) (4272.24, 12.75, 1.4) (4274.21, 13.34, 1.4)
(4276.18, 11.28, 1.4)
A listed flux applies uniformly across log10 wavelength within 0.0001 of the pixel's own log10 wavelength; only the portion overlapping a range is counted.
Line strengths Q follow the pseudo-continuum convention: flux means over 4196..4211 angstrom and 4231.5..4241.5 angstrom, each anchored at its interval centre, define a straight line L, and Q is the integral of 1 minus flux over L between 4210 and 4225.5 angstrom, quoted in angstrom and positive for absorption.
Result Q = -1.3 angstrom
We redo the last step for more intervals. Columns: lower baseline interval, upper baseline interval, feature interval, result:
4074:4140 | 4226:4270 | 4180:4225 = 2.2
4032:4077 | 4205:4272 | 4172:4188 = 1.9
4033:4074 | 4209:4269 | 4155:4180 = 1.8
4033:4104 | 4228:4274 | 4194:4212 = 0.9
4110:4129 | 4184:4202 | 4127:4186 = 2.4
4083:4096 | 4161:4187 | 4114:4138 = 2.2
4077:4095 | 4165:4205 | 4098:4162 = 4.2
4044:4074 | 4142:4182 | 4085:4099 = -3.1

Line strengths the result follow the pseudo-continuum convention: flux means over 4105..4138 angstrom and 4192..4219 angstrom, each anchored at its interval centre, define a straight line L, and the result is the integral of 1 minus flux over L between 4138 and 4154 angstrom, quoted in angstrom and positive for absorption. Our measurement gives 0.9 angstrom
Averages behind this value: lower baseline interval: 12.6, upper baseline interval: 12.8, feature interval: 12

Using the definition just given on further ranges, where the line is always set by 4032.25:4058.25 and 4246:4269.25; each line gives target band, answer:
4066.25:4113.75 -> -4.2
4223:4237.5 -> 1.5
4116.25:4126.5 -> 0.0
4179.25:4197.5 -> 1.9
